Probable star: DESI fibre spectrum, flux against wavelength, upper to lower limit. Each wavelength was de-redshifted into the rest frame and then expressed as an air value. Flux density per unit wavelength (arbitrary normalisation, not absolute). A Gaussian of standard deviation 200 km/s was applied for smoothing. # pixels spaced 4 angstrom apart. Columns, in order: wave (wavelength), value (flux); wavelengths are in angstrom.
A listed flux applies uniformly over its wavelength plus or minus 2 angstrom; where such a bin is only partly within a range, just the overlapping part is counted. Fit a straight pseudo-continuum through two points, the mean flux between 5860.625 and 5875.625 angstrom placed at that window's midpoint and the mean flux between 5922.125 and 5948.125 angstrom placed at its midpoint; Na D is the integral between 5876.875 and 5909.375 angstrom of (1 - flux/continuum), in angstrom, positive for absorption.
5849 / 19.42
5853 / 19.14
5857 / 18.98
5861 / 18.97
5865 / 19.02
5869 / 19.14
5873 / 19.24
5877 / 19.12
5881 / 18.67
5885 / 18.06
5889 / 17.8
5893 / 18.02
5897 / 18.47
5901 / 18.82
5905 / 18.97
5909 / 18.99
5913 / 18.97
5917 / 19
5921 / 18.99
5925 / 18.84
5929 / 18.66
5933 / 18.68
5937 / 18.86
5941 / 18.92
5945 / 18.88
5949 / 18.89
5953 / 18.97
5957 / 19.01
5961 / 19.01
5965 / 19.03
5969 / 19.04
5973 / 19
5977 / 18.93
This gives 0.9 angstrom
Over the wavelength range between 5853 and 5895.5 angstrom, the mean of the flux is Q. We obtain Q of 18.7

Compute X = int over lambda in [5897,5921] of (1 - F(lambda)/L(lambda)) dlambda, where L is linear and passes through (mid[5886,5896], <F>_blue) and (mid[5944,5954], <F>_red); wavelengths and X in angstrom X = -0.8 angstrom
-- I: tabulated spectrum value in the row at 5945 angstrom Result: 18.88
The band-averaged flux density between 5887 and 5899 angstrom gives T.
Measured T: 18.1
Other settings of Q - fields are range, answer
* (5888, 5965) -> 18.8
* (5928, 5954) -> 18.8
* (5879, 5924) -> 18.6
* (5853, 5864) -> 19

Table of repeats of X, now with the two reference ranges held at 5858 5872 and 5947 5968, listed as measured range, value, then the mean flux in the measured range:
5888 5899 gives 0.52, 18.1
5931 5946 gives 0.13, 18.8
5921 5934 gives 0.16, 18.8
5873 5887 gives 0.25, 18.7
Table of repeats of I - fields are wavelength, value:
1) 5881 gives 18.67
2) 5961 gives 19.01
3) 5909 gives 18.99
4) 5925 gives 18.84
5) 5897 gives 18.47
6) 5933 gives 18.68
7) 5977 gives 18.93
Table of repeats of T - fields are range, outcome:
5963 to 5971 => 19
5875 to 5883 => 18.9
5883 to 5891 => 17.9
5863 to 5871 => 19.1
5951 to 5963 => 19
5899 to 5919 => 18.9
